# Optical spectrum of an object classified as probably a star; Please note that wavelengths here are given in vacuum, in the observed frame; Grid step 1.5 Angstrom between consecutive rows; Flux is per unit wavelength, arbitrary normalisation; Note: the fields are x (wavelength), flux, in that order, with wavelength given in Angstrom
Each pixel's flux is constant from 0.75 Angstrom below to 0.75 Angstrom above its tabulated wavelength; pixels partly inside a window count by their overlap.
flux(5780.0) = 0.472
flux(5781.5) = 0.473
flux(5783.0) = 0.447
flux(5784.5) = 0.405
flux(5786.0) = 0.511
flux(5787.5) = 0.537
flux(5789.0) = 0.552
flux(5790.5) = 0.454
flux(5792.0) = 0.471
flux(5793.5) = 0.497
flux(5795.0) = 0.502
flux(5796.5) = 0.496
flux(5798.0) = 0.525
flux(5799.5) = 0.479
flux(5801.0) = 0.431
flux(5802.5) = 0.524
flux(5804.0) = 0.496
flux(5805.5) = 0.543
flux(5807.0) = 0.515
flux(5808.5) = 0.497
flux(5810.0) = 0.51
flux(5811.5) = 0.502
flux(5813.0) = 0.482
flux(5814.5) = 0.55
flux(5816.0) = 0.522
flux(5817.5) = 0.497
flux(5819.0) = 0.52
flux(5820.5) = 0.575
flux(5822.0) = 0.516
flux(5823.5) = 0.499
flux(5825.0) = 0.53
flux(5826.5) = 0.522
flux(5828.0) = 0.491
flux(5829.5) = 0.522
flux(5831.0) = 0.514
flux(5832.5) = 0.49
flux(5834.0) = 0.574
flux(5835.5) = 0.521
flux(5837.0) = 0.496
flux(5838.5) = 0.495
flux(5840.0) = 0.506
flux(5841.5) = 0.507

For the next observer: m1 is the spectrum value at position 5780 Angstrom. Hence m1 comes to 0.472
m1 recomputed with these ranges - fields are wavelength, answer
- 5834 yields 0.574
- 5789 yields 0.552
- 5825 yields 0.53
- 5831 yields 0.514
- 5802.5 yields 0.524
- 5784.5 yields 0.405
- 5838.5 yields 0.495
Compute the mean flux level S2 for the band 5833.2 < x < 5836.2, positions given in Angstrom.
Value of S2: 0.547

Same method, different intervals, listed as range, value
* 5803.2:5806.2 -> 0.519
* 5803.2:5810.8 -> 0.512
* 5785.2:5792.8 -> 0.504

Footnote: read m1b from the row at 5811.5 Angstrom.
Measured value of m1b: 0.502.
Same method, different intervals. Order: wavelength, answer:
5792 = 0.471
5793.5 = 0.497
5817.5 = 0.497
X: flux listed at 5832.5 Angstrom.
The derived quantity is 0.49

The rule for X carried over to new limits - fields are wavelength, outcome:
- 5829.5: 0.522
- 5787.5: 0.537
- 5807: 0.515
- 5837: 0.496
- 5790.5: 0.454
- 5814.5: 0.55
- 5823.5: 0.499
